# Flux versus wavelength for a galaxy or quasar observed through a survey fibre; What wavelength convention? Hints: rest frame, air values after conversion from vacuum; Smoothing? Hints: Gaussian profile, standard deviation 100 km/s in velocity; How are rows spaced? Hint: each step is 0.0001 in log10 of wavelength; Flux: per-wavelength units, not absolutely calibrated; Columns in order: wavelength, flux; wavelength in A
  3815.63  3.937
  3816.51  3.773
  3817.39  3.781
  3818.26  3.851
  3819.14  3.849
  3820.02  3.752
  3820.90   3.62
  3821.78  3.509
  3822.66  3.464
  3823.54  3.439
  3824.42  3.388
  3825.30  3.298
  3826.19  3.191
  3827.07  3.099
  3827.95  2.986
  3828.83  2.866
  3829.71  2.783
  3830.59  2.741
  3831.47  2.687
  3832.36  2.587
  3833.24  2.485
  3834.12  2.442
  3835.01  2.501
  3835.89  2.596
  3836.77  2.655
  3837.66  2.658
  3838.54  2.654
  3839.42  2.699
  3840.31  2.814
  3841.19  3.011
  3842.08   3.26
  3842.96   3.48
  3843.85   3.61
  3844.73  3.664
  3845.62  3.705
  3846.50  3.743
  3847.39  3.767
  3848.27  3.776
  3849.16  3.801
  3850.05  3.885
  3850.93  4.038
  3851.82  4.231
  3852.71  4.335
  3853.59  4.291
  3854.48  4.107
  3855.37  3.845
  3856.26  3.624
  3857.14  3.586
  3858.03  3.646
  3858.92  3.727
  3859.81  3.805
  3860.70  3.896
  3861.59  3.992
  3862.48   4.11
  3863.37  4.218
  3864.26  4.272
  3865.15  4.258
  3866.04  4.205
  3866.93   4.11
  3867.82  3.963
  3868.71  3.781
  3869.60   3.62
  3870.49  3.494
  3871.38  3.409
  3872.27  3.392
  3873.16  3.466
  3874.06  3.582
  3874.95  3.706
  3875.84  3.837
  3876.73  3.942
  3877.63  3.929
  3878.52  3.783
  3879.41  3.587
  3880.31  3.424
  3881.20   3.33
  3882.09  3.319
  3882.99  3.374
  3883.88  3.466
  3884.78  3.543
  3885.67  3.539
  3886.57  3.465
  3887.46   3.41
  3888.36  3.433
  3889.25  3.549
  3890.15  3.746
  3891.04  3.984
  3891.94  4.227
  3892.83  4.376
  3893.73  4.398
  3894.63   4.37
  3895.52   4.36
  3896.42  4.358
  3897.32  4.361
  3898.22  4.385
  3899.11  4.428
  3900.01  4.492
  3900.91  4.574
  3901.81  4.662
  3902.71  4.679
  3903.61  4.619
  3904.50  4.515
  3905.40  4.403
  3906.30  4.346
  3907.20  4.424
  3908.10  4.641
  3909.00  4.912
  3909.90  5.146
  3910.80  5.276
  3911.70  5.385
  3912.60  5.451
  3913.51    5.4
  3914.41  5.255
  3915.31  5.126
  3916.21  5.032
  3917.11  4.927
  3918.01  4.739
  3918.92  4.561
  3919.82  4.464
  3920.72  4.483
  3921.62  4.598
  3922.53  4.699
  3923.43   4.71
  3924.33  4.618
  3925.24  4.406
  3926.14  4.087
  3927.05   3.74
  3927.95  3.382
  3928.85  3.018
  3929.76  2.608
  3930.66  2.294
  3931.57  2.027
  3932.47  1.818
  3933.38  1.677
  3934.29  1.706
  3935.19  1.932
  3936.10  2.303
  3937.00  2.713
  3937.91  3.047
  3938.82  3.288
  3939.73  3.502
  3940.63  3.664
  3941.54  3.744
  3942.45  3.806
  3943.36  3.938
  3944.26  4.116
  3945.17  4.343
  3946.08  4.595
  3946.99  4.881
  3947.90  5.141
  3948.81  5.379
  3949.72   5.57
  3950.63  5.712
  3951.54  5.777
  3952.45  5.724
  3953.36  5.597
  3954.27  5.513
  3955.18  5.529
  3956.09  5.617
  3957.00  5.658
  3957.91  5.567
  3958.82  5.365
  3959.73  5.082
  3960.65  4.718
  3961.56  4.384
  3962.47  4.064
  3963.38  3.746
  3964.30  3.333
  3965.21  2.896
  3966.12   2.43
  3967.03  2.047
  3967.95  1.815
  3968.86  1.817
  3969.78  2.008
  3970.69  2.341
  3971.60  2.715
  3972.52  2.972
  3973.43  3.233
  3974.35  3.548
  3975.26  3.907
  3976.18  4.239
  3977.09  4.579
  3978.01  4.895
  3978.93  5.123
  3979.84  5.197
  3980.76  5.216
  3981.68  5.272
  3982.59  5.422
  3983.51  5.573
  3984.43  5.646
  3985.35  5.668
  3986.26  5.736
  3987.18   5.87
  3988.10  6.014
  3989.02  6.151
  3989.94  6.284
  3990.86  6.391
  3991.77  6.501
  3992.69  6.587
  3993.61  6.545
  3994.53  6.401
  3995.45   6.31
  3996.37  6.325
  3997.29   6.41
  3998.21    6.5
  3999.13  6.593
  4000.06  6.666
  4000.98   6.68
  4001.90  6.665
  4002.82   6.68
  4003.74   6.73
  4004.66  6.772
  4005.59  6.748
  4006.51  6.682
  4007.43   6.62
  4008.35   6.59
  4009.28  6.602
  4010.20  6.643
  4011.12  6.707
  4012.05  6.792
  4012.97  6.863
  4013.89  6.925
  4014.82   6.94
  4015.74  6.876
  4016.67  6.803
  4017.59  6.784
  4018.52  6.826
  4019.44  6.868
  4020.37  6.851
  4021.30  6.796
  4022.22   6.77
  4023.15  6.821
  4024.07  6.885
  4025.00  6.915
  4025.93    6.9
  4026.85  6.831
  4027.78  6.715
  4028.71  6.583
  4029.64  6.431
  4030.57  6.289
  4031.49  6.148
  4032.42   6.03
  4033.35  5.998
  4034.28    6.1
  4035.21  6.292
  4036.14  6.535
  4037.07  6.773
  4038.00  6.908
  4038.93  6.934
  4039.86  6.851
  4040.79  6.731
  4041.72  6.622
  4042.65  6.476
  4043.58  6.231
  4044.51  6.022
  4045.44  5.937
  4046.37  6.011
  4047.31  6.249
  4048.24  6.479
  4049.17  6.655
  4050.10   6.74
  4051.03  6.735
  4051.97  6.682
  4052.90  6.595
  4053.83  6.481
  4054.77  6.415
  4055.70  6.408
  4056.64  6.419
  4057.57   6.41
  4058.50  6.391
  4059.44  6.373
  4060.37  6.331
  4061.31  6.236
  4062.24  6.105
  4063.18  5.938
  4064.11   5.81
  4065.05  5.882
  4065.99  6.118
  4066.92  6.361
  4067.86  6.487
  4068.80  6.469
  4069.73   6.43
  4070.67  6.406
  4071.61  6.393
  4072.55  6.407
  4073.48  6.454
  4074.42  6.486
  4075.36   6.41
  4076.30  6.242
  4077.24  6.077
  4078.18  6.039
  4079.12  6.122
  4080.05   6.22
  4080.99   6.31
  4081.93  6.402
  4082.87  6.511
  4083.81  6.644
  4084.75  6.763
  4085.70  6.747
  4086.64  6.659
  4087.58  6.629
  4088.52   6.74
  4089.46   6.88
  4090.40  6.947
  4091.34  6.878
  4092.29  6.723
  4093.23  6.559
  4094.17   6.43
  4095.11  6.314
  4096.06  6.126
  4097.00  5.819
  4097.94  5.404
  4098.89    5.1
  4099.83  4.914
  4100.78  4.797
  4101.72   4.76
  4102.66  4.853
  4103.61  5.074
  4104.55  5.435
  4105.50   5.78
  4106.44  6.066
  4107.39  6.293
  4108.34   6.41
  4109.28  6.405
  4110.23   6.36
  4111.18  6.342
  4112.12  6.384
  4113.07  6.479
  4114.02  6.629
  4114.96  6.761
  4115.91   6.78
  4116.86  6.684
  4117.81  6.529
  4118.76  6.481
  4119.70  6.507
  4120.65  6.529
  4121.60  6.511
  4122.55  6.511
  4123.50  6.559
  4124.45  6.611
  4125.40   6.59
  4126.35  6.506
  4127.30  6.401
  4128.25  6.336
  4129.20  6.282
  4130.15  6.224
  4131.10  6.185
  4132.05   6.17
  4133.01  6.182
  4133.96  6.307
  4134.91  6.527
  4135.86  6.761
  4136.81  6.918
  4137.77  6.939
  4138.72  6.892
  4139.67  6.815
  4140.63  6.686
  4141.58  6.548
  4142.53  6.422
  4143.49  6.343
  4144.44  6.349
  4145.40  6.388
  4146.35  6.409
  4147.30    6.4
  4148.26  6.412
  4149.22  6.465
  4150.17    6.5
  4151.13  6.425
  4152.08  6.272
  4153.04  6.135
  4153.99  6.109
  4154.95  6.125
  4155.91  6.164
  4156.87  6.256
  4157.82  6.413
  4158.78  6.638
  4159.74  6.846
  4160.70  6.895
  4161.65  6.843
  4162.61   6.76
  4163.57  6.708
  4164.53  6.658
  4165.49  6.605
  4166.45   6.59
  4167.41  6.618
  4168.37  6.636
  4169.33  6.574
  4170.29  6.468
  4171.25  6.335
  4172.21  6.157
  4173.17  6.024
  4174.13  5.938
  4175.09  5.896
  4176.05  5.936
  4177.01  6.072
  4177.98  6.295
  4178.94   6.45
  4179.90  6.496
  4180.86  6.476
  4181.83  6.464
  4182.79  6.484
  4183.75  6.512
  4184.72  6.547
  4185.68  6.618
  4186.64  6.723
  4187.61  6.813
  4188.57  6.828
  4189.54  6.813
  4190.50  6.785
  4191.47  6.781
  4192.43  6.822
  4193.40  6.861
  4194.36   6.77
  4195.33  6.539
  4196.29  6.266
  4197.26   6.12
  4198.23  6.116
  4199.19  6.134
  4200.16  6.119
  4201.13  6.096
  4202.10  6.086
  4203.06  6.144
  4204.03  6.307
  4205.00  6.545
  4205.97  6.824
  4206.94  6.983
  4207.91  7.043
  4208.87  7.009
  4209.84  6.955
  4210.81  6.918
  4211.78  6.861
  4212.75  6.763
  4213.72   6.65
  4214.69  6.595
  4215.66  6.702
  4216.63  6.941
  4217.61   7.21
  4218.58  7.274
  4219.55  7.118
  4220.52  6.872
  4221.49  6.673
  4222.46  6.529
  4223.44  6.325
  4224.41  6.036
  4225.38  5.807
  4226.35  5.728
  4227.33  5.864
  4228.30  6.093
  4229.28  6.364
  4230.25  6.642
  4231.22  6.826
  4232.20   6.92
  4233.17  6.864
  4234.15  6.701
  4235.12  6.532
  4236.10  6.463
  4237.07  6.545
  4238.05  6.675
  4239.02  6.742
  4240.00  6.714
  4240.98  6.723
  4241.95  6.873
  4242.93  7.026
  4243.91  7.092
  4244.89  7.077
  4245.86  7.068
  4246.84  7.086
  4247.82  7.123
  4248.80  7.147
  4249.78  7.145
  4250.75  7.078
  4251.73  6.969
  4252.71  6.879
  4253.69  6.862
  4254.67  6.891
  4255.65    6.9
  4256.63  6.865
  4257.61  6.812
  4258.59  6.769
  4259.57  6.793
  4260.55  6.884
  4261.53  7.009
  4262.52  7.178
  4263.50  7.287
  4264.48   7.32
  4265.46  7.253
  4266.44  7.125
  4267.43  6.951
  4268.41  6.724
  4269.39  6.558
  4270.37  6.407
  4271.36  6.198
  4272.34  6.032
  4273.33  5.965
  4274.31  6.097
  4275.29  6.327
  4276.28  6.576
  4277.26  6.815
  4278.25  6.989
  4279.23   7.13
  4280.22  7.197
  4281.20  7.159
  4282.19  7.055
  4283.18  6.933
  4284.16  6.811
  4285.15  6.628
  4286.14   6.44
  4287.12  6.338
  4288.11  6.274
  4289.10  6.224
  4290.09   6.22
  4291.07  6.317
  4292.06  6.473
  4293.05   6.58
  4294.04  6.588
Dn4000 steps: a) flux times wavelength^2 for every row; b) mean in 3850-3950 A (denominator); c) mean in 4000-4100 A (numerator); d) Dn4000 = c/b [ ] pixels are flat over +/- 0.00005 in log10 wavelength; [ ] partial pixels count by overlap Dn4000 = 1.8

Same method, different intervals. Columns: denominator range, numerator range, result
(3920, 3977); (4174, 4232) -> 1.93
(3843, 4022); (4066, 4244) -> 1.56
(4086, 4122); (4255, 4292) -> 1.18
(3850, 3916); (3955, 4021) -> 1.40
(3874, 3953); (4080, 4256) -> 1.80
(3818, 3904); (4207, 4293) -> 2.23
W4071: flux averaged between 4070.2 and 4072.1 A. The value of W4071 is 6.38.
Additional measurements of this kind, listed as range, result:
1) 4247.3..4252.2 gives 7.1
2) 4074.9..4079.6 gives 6.18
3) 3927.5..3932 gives 2.67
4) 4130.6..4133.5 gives 6.17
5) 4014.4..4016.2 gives 6.92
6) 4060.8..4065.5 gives 5.99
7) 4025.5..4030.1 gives 6.69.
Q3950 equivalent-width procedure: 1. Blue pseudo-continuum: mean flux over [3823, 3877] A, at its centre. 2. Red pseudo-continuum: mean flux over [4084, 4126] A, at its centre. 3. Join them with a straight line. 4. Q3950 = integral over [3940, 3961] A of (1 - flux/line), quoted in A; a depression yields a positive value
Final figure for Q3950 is -1.9 A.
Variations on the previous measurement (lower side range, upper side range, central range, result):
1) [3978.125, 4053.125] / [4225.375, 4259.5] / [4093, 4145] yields 2.64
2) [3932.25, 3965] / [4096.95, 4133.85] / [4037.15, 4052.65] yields -3.47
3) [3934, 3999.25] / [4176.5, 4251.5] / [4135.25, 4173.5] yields -2.26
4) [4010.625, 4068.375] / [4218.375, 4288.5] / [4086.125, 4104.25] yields 1.65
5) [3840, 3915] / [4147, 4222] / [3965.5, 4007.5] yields -2.27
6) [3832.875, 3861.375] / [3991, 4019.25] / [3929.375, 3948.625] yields 7.63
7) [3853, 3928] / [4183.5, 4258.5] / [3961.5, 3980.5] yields 5.54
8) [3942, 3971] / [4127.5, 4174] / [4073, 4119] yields -2.80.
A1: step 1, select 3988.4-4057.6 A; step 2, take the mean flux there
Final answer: 6.57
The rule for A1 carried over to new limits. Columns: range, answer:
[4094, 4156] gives 6.26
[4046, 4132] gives 6.3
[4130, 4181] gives 6.44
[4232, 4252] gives 6.88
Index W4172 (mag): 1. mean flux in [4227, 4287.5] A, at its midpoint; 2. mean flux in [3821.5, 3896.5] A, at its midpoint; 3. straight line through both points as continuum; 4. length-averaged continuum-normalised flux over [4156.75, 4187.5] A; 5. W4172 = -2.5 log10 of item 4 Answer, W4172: -0.065 mag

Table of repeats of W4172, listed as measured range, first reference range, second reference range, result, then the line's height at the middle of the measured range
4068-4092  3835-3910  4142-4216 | -0.153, 5.64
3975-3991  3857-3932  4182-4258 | -0.126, 4.8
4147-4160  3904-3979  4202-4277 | -0.069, 5.97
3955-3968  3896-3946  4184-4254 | 0.052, 4.41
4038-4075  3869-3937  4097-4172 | -0.158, 5.53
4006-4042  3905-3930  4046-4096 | -0.142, 5.86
